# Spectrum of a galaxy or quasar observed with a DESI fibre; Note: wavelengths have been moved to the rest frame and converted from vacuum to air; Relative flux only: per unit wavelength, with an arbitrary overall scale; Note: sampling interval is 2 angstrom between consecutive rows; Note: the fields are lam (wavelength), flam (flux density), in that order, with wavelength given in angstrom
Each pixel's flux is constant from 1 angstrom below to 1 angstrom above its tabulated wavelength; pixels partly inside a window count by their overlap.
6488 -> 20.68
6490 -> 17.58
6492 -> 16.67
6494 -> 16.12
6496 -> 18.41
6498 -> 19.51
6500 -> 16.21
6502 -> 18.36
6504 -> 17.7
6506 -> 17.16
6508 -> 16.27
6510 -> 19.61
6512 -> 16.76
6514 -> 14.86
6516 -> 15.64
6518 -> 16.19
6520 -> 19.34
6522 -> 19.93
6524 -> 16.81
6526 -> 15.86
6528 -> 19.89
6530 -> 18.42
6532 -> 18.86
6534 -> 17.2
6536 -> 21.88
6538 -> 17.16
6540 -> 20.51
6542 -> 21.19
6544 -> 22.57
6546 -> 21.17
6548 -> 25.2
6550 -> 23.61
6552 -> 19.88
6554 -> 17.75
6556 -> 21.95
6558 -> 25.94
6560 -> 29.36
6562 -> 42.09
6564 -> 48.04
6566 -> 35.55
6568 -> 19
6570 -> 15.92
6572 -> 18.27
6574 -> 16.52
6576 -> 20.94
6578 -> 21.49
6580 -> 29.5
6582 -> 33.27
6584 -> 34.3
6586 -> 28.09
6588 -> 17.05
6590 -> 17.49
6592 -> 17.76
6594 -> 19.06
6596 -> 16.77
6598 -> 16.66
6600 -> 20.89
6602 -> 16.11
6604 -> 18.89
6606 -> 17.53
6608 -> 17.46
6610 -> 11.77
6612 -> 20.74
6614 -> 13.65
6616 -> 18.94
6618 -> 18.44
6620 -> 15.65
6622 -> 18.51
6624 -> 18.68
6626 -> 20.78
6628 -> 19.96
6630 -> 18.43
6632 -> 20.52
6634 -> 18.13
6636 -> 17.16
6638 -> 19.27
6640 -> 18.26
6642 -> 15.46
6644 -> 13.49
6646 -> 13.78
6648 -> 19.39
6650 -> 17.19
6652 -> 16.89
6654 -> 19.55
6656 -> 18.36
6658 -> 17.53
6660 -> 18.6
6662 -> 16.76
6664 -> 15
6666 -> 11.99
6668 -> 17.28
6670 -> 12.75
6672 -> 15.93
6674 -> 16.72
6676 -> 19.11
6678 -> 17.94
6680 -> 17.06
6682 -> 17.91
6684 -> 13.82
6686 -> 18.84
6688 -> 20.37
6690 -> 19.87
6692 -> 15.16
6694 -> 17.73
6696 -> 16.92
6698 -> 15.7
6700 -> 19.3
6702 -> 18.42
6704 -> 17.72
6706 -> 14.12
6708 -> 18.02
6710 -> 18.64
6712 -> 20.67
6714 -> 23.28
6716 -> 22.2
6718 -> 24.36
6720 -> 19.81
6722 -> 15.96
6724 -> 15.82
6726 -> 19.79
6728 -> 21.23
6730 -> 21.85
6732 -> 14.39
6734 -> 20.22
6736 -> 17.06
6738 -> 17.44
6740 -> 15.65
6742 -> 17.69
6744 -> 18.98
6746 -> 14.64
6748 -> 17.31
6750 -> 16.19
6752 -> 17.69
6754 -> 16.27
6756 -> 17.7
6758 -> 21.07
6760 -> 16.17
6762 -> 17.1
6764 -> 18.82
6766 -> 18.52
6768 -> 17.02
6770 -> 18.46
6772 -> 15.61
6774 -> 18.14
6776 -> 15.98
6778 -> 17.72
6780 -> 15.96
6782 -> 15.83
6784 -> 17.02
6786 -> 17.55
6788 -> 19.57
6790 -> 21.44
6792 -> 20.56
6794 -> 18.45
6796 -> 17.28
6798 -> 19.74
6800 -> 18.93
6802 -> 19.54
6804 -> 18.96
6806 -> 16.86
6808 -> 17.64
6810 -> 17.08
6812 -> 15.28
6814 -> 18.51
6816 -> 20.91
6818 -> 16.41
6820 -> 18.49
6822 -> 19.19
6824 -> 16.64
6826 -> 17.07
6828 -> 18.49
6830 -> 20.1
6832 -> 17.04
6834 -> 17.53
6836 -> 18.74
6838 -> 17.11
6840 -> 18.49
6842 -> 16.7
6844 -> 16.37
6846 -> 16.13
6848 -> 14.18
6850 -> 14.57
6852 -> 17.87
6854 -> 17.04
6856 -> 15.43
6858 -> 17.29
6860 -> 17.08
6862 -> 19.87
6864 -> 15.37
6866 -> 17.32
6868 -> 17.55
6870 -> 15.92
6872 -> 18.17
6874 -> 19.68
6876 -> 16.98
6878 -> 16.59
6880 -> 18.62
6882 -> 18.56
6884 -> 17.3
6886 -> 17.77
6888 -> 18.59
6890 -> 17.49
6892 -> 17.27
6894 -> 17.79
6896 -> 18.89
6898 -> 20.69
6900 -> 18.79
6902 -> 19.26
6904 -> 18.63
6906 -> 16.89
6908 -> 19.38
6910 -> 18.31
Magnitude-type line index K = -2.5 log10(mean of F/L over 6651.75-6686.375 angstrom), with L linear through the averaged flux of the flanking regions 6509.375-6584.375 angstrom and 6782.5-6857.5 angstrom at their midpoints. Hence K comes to 0.21 mag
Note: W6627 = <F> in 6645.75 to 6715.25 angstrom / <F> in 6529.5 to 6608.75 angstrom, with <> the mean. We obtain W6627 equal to 0.77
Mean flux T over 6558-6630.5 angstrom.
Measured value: 21.8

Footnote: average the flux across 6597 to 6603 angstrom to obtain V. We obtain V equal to 17.9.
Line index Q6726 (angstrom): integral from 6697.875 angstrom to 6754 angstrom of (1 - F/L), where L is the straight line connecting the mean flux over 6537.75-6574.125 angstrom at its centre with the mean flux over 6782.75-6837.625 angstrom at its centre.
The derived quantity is 5.6 angstrom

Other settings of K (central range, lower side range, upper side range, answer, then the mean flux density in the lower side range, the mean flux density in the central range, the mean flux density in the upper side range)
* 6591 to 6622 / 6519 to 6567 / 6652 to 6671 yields 0.132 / 23.3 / 17.4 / 16.4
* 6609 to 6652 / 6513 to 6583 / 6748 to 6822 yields 0.186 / 22.3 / 17.5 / 17.9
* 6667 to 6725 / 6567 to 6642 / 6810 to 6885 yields 0.041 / 19.5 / 18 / 17.4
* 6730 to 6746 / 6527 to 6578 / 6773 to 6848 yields 0.112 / 23.1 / 17.5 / 17.9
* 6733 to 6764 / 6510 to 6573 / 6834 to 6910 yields 0.101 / 21.8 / 17.5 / 17.6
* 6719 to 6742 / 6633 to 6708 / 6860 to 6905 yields -0.048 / 17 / 18.1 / 18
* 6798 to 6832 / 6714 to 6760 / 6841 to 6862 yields -0.067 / 18.4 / 18.1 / 16.4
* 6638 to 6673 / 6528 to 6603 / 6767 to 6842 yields 0.267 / 22.9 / 16.4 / 18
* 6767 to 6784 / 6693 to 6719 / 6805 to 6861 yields 0.076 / 19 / 16.9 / 17.3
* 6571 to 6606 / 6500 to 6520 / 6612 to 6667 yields -0.223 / 17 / 21.2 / 17.5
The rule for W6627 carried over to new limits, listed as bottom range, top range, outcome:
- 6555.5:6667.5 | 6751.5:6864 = 0.87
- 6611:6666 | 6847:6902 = 0.99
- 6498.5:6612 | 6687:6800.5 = 0.87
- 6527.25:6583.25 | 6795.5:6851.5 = 0.74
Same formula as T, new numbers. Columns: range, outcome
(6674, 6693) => 17.7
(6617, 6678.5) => 17.3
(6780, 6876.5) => 17.7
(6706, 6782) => 18.1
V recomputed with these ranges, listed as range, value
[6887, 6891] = 18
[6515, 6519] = 15.9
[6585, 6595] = 19.9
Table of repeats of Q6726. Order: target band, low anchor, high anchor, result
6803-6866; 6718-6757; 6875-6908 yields 2.4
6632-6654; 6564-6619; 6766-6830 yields 3.3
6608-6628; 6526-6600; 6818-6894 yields 3.9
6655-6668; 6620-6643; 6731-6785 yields 1.3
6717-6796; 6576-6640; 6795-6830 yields 2.6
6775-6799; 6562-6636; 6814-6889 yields 0.4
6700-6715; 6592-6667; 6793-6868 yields -1.1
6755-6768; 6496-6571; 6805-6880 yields 0.2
